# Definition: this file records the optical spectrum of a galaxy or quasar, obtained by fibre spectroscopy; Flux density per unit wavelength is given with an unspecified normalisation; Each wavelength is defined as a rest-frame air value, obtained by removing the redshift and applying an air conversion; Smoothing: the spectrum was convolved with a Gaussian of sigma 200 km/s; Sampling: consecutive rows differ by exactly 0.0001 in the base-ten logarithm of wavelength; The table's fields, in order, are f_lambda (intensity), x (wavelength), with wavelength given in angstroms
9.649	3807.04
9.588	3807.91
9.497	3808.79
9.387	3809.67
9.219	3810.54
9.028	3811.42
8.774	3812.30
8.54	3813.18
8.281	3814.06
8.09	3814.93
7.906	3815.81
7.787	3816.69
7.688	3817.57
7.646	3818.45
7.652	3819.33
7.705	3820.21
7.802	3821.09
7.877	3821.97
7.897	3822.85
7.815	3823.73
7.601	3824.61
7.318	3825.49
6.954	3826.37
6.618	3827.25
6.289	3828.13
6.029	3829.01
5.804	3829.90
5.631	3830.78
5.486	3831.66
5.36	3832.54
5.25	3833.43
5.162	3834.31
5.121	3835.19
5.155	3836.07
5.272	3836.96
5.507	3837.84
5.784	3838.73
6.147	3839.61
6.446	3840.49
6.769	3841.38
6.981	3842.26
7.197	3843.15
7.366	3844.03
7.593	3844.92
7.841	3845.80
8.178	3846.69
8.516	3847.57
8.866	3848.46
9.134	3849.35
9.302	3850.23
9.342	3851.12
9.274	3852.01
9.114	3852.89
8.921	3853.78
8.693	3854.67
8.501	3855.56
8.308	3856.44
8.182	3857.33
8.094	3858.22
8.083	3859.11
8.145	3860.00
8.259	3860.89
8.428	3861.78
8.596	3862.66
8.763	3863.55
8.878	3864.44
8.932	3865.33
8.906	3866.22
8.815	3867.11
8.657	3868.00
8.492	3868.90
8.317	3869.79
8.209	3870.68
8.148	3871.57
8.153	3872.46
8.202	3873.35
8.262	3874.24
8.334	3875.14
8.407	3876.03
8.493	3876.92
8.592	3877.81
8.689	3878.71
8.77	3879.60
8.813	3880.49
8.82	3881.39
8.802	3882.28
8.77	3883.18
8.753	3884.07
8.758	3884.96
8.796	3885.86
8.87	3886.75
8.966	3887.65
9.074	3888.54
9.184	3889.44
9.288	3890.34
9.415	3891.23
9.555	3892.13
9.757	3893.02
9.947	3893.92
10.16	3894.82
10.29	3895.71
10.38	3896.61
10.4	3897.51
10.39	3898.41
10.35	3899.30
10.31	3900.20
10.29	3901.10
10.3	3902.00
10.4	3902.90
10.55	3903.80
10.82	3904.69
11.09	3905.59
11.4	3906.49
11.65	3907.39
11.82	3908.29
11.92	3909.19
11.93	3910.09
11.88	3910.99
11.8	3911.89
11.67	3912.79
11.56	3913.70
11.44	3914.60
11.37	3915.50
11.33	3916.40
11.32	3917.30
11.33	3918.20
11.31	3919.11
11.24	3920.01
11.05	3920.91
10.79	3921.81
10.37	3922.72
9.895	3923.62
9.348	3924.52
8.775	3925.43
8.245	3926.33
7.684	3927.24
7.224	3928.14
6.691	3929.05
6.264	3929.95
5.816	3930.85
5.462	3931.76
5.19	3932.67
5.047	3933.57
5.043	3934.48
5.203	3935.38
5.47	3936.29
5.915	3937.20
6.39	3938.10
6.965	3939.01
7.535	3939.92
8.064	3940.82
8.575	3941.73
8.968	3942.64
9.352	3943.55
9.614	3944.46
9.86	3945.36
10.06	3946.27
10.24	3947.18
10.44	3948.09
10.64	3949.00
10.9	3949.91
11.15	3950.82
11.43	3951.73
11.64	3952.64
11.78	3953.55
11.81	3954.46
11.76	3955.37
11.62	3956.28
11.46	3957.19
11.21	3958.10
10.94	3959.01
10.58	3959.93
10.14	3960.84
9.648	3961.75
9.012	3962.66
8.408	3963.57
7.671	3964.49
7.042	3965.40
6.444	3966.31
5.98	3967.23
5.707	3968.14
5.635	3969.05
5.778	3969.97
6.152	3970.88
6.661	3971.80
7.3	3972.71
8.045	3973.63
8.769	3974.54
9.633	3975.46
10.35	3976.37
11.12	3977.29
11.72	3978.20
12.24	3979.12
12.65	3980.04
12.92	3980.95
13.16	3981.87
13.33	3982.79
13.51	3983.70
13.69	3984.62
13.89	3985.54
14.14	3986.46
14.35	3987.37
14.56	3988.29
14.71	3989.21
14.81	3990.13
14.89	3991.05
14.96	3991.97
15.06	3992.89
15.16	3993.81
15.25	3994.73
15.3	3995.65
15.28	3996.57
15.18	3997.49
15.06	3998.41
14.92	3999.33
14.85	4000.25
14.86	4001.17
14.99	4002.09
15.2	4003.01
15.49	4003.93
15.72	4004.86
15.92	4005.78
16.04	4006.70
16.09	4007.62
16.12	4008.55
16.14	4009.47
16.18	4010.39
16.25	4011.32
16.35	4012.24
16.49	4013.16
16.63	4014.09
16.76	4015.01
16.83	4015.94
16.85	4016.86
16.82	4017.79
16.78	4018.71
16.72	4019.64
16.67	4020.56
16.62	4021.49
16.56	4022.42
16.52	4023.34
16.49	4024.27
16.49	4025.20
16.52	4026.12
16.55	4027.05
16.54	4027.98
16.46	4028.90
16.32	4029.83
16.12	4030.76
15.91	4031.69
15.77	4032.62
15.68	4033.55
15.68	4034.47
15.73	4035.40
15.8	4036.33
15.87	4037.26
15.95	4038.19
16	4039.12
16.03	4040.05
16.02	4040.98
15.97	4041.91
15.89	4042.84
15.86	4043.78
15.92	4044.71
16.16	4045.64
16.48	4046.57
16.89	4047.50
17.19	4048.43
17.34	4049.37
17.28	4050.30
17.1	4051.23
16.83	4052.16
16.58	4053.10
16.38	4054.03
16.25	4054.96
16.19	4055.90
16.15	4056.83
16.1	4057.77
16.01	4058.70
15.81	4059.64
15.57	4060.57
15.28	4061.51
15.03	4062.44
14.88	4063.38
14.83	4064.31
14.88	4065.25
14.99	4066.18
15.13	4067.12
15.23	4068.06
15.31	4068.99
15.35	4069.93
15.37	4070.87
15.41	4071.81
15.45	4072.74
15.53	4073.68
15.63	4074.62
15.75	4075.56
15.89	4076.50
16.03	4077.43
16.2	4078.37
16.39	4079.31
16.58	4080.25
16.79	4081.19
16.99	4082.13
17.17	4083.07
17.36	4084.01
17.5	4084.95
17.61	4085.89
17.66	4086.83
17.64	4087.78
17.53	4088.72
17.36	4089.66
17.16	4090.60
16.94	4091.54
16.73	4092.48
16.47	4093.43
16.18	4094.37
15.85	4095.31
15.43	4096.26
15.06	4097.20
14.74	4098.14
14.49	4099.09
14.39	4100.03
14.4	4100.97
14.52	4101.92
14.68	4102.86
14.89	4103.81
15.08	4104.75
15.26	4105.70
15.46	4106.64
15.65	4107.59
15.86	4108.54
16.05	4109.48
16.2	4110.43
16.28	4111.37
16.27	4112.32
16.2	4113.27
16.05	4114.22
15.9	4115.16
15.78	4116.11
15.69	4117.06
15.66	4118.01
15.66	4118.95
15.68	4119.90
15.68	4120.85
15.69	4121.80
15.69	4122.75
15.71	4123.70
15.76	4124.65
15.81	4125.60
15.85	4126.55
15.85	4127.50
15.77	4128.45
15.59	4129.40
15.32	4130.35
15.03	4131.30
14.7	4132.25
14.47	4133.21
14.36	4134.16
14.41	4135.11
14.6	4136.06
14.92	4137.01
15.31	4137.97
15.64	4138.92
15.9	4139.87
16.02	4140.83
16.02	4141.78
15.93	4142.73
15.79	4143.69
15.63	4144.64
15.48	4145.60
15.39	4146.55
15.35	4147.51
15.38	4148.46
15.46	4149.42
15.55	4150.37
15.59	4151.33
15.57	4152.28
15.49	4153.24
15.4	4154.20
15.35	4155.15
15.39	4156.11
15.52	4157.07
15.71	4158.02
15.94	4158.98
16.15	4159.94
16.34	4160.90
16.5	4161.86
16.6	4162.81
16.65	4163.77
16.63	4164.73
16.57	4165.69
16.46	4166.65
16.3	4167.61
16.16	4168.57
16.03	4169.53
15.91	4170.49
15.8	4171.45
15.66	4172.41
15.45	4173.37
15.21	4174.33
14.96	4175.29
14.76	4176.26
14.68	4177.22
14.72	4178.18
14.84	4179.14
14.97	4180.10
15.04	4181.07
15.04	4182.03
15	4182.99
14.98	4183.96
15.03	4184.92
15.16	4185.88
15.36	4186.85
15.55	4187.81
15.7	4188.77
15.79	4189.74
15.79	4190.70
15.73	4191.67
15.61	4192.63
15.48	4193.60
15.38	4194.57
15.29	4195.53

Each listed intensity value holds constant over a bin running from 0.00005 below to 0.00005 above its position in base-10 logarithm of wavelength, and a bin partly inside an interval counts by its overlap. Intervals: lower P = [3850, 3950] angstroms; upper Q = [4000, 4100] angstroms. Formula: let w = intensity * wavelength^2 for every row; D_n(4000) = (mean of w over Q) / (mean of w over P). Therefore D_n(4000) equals 1.90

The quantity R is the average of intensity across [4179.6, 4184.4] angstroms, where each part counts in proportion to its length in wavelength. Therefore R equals 15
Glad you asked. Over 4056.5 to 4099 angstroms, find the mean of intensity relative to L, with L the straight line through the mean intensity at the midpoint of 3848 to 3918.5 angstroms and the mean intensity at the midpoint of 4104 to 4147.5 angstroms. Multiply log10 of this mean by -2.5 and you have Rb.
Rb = -0.120 mag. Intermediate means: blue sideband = 9.53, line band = 16.1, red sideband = 15.6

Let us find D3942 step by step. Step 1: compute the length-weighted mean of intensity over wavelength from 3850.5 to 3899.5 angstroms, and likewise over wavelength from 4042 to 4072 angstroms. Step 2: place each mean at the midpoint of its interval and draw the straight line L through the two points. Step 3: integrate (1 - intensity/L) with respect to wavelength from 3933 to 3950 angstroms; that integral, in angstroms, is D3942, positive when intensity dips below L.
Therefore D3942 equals 5.1 angstroms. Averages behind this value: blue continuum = 8.9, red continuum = 15.9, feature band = 8.04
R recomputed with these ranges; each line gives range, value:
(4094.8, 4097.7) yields 15.5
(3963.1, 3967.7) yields 7.11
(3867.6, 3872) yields 8.35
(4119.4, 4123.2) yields 15.7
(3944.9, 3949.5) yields 10.3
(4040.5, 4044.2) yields 15.9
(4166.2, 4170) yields 16.2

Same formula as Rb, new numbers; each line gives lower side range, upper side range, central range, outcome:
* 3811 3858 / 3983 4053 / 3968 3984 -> 0.391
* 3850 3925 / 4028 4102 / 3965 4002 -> 0.111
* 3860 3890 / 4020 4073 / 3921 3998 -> 0.229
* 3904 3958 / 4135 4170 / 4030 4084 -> -0.216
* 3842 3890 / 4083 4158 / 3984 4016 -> -0.238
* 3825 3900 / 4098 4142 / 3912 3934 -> 0.066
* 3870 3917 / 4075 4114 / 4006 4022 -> -0.207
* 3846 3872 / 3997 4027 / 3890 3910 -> 0.012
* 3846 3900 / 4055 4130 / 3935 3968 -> 0.226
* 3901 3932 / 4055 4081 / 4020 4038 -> -0.144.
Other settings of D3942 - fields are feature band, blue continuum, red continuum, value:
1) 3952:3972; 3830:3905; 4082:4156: 3.8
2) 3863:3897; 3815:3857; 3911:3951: -3.6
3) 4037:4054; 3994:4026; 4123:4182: -0.5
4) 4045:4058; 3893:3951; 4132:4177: -3.8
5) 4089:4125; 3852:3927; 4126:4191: -3.3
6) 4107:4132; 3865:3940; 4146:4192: -2.4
